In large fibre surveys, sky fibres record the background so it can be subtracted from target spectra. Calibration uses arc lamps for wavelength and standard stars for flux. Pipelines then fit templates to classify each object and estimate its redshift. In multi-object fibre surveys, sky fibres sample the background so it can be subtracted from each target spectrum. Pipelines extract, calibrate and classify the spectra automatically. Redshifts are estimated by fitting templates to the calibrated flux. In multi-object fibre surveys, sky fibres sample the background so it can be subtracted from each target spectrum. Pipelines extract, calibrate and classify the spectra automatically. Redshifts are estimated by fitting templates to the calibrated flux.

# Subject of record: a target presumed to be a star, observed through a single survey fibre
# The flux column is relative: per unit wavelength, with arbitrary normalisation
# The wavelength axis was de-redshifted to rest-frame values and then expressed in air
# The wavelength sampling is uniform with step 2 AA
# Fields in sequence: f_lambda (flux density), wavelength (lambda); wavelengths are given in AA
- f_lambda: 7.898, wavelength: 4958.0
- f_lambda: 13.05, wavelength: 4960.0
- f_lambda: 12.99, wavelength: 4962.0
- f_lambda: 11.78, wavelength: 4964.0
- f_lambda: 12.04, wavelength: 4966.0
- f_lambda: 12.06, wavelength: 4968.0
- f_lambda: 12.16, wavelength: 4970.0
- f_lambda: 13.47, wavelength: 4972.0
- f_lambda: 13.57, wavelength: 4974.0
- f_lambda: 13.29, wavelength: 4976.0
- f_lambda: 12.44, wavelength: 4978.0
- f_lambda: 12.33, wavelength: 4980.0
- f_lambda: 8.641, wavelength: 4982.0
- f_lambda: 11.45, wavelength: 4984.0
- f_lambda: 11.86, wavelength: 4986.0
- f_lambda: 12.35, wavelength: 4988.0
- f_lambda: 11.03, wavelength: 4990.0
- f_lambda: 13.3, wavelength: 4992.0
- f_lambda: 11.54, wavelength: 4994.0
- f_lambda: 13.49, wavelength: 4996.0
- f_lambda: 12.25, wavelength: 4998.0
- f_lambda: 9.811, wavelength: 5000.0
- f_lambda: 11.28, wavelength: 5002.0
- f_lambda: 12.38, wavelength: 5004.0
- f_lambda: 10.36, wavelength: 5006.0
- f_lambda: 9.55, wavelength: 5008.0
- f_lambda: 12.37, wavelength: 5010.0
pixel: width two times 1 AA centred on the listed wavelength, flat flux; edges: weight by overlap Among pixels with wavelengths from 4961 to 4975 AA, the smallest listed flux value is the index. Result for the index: 11.78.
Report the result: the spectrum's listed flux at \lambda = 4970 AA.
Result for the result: 12.16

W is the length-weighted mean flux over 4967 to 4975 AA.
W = 12.8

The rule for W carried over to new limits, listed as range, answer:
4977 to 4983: 11.1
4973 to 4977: 13.4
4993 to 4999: 12.4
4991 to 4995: 12.4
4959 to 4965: 12.6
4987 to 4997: 12.3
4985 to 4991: 11.7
